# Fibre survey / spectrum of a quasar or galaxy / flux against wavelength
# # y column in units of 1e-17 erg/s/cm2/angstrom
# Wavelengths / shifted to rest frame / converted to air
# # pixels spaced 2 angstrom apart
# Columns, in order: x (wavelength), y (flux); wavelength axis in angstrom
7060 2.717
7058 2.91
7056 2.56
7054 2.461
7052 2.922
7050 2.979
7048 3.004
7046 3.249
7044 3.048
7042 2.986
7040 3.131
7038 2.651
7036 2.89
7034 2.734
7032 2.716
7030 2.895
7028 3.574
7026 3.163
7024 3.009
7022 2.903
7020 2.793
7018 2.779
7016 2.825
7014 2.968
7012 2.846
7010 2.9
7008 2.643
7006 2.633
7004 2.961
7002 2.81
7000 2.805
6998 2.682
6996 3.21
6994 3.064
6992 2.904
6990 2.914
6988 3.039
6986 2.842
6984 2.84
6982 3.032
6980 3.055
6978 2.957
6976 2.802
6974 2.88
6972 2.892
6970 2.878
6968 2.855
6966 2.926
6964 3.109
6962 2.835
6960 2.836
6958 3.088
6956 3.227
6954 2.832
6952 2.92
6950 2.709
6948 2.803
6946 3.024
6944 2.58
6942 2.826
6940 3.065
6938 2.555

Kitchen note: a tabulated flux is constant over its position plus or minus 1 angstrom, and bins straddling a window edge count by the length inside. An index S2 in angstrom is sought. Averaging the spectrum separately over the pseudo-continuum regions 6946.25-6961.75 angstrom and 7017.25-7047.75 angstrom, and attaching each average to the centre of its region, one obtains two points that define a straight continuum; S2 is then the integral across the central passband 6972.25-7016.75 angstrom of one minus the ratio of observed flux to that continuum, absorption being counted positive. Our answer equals 0.8 angstrom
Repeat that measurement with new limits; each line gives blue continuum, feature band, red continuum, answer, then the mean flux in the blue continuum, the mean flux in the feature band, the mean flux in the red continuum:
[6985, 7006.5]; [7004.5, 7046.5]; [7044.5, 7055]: 0.0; 2.9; 2.92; 2.93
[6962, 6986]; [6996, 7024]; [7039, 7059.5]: 0.8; 2.92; 2.83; 2.92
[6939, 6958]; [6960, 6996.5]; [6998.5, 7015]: -1.1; 2.9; 2.94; 2.82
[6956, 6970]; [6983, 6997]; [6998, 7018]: -0.5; 2.96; 2.97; 2.81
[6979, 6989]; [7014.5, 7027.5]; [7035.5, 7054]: 0.1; 2.96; 2.94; 2.96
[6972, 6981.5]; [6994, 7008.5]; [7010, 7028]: 0.5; 2.93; 2.84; 2.95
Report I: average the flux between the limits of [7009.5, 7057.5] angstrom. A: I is 2.92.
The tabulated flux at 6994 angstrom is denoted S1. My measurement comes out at 3.064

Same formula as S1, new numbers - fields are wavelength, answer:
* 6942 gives 2.826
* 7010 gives 2.9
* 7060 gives 2.717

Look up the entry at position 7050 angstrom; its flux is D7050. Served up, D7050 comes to 2.979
